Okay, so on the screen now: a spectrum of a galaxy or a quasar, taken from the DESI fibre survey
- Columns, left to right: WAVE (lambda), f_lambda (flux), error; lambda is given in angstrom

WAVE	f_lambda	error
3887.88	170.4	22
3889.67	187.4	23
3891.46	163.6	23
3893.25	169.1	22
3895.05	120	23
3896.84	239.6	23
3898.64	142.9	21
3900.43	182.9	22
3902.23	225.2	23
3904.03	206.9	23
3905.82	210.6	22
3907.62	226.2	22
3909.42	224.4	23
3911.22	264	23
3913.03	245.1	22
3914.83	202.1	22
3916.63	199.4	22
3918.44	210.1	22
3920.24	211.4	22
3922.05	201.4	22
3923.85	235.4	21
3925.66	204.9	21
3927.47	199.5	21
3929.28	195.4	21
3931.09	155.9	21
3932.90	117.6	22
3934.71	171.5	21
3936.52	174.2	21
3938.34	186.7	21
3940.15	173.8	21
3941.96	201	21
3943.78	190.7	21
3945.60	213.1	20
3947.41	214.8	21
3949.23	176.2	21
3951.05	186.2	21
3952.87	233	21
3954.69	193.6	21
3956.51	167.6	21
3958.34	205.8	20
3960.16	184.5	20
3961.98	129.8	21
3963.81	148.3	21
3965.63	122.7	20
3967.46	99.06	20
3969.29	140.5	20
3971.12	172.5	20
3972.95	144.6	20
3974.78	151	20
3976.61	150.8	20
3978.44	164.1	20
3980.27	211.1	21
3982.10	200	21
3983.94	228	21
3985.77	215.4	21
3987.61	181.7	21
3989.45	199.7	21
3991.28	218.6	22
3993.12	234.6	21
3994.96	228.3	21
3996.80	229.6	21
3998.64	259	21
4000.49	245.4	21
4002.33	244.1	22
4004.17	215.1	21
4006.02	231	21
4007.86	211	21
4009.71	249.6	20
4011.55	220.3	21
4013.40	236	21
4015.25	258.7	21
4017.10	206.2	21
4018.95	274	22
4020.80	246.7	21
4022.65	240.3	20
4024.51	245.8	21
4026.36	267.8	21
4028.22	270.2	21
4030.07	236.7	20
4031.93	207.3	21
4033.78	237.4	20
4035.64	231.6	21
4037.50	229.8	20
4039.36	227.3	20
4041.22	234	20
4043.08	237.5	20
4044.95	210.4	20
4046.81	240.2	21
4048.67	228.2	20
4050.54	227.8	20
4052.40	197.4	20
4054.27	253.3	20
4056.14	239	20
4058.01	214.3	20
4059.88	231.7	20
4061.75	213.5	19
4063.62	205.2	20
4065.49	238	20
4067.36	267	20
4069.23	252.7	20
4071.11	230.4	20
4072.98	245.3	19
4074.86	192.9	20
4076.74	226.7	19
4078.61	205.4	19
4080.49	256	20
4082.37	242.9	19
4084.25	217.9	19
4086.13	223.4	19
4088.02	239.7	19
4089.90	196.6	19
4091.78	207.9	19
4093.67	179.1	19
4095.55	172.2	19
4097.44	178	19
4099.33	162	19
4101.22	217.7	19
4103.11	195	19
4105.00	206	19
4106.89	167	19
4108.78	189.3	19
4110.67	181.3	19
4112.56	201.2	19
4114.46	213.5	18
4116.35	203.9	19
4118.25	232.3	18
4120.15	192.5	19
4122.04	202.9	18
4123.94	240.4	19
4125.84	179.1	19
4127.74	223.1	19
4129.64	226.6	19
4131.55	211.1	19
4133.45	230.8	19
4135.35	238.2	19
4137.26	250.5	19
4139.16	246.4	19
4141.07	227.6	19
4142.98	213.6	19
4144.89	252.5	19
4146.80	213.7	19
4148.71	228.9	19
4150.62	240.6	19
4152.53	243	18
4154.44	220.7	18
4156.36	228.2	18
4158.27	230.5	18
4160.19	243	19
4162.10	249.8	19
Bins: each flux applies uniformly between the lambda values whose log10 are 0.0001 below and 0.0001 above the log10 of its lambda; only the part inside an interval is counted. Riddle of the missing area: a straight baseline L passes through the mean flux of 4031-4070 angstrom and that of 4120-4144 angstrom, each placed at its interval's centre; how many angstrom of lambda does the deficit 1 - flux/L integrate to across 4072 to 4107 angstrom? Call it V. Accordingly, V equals 2.9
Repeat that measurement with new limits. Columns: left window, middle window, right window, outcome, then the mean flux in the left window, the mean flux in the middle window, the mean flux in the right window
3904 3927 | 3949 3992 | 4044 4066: 8.8 angstrom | 219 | 176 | 225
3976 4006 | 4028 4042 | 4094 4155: -1.2 angstrom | 215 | 233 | 212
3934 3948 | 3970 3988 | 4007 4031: 2.9 angstrom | 191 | 181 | 243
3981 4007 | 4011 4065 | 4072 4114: -4.6 angstrom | 224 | 233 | 205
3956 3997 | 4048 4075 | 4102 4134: -4.9 angstrom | 179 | 230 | 205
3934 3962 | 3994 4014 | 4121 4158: -3.3 angstrom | 190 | 234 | 227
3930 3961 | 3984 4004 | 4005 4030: -0.1 angstrom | 185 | 225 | 243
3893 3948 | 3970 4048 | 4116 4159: -5.0 angstrom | 198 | 222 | 225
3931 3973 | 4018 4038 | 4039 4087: -3.2 angstrom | 172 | 245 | 229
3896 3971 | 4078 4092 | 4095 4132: -1.9 angstrom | 190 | 225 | 200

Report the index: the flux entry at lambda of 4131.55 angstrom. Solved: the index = 211.1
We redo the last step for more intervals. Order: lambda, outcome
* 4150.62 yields 240.6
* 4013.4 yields 236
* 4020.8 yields 246.7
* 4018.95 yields 274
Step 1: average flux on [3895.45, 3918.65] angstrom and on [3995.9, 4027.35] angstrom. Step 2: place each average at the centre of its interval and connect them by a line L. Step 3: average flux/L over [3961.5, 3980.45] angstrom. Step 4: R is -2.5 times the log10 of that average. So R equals 0.486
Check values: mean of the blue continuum 212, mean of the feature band 147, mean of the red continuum 240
